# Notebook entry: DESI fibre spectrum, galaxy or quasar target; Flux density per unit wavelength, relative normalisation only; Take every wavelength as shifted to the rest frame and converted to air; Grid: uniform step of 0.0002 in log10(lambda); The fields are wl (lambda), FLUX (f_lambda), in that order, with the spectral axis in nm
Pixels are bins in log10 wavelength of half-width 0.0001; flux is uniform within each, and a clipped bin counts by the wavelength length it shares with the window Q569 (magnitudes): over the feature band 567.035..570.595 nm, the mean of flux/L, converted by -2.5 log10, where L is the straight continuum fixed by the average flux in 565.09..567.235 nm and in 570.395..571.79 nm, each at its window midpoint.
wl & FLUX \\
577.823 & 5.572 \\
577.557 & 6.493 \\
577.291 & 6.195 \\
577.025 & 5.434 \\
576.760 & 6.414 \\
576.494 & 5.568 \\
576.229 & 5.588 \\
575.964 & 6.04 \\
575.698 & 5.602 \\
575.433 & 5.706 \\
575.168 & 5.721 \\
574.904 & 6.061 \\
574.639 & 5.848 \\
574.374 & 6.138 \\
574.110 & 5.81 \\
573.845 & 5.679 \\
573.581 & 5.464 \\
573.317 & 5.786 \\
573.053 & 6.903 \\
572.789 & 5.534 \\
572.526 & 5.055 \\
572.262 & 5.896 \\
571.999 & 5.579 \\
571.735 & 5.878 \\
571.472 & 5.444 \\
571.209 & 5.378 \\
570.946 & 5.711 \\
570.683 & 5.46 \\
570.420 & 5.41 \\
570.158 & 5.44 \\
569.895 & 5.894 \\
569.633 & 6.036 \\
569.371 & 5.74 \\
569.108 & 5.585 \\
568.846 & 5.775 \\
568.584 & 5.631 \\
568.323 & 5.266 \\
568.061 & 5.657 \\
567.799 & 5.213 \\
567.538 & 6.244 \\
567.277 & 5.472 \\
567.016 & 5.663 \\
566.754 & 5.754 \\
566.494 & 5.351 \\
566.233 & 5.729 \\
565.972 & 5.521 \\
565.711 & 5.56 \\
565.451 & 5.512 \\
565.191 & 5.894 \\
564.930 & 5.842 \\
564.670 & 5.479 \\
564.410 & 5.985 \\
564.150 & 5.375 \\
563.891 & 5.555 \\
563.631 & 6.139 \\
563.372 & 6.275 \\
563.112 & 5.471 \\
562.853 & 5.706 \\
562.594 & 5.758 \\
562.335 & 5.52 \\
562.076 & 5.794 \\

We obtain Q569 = -0.01 mag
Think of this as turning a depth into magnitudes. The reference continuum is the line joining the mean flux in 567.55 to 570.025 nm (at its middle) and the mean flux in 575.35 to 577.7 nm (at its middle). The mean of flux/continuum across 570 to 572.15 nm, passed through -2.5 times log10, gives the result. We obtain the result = 0.04 mag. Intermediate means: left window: 5.67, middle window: 5.55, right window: 5.9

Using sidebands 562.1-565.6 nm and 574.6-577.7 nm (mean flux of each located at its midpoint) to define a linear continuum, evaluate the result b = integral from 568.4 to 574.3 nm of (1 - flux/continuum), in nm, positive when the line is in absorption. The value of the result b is 0.14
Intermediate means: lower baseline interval 5.73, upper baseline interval 5.89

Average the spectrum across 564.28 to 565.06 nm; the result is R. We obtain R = 5.77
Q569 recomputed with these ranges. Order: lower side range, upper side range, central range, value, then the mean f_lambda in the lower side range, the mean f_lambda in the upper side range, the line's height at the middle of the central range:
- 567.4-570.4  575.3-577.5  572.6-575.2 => -0.02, 5.67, 5.84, 5.78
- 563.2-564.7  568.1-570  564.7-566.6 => 0.03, 5.81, 5.7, 5.78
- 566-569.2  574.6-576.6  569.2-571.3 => 0.00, 5.61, 5.77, 5.66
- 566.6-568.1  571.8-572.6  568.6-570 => -0.03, 5.66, 5.57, 5.63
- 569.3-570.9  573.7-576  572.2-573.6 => -0.01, 5.66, 5.83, 5.76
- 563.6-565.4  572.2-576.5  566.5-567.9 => 0.02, 5.72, 5.79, 5.74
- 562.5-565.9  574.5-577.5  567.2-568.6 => 0.04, 5.73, 5.85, 5.77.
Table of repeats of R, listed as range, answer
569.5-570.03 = 5.96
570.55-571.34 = 5.51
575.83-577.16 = 5.81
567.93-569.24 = 5.58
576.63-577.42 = 6.02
